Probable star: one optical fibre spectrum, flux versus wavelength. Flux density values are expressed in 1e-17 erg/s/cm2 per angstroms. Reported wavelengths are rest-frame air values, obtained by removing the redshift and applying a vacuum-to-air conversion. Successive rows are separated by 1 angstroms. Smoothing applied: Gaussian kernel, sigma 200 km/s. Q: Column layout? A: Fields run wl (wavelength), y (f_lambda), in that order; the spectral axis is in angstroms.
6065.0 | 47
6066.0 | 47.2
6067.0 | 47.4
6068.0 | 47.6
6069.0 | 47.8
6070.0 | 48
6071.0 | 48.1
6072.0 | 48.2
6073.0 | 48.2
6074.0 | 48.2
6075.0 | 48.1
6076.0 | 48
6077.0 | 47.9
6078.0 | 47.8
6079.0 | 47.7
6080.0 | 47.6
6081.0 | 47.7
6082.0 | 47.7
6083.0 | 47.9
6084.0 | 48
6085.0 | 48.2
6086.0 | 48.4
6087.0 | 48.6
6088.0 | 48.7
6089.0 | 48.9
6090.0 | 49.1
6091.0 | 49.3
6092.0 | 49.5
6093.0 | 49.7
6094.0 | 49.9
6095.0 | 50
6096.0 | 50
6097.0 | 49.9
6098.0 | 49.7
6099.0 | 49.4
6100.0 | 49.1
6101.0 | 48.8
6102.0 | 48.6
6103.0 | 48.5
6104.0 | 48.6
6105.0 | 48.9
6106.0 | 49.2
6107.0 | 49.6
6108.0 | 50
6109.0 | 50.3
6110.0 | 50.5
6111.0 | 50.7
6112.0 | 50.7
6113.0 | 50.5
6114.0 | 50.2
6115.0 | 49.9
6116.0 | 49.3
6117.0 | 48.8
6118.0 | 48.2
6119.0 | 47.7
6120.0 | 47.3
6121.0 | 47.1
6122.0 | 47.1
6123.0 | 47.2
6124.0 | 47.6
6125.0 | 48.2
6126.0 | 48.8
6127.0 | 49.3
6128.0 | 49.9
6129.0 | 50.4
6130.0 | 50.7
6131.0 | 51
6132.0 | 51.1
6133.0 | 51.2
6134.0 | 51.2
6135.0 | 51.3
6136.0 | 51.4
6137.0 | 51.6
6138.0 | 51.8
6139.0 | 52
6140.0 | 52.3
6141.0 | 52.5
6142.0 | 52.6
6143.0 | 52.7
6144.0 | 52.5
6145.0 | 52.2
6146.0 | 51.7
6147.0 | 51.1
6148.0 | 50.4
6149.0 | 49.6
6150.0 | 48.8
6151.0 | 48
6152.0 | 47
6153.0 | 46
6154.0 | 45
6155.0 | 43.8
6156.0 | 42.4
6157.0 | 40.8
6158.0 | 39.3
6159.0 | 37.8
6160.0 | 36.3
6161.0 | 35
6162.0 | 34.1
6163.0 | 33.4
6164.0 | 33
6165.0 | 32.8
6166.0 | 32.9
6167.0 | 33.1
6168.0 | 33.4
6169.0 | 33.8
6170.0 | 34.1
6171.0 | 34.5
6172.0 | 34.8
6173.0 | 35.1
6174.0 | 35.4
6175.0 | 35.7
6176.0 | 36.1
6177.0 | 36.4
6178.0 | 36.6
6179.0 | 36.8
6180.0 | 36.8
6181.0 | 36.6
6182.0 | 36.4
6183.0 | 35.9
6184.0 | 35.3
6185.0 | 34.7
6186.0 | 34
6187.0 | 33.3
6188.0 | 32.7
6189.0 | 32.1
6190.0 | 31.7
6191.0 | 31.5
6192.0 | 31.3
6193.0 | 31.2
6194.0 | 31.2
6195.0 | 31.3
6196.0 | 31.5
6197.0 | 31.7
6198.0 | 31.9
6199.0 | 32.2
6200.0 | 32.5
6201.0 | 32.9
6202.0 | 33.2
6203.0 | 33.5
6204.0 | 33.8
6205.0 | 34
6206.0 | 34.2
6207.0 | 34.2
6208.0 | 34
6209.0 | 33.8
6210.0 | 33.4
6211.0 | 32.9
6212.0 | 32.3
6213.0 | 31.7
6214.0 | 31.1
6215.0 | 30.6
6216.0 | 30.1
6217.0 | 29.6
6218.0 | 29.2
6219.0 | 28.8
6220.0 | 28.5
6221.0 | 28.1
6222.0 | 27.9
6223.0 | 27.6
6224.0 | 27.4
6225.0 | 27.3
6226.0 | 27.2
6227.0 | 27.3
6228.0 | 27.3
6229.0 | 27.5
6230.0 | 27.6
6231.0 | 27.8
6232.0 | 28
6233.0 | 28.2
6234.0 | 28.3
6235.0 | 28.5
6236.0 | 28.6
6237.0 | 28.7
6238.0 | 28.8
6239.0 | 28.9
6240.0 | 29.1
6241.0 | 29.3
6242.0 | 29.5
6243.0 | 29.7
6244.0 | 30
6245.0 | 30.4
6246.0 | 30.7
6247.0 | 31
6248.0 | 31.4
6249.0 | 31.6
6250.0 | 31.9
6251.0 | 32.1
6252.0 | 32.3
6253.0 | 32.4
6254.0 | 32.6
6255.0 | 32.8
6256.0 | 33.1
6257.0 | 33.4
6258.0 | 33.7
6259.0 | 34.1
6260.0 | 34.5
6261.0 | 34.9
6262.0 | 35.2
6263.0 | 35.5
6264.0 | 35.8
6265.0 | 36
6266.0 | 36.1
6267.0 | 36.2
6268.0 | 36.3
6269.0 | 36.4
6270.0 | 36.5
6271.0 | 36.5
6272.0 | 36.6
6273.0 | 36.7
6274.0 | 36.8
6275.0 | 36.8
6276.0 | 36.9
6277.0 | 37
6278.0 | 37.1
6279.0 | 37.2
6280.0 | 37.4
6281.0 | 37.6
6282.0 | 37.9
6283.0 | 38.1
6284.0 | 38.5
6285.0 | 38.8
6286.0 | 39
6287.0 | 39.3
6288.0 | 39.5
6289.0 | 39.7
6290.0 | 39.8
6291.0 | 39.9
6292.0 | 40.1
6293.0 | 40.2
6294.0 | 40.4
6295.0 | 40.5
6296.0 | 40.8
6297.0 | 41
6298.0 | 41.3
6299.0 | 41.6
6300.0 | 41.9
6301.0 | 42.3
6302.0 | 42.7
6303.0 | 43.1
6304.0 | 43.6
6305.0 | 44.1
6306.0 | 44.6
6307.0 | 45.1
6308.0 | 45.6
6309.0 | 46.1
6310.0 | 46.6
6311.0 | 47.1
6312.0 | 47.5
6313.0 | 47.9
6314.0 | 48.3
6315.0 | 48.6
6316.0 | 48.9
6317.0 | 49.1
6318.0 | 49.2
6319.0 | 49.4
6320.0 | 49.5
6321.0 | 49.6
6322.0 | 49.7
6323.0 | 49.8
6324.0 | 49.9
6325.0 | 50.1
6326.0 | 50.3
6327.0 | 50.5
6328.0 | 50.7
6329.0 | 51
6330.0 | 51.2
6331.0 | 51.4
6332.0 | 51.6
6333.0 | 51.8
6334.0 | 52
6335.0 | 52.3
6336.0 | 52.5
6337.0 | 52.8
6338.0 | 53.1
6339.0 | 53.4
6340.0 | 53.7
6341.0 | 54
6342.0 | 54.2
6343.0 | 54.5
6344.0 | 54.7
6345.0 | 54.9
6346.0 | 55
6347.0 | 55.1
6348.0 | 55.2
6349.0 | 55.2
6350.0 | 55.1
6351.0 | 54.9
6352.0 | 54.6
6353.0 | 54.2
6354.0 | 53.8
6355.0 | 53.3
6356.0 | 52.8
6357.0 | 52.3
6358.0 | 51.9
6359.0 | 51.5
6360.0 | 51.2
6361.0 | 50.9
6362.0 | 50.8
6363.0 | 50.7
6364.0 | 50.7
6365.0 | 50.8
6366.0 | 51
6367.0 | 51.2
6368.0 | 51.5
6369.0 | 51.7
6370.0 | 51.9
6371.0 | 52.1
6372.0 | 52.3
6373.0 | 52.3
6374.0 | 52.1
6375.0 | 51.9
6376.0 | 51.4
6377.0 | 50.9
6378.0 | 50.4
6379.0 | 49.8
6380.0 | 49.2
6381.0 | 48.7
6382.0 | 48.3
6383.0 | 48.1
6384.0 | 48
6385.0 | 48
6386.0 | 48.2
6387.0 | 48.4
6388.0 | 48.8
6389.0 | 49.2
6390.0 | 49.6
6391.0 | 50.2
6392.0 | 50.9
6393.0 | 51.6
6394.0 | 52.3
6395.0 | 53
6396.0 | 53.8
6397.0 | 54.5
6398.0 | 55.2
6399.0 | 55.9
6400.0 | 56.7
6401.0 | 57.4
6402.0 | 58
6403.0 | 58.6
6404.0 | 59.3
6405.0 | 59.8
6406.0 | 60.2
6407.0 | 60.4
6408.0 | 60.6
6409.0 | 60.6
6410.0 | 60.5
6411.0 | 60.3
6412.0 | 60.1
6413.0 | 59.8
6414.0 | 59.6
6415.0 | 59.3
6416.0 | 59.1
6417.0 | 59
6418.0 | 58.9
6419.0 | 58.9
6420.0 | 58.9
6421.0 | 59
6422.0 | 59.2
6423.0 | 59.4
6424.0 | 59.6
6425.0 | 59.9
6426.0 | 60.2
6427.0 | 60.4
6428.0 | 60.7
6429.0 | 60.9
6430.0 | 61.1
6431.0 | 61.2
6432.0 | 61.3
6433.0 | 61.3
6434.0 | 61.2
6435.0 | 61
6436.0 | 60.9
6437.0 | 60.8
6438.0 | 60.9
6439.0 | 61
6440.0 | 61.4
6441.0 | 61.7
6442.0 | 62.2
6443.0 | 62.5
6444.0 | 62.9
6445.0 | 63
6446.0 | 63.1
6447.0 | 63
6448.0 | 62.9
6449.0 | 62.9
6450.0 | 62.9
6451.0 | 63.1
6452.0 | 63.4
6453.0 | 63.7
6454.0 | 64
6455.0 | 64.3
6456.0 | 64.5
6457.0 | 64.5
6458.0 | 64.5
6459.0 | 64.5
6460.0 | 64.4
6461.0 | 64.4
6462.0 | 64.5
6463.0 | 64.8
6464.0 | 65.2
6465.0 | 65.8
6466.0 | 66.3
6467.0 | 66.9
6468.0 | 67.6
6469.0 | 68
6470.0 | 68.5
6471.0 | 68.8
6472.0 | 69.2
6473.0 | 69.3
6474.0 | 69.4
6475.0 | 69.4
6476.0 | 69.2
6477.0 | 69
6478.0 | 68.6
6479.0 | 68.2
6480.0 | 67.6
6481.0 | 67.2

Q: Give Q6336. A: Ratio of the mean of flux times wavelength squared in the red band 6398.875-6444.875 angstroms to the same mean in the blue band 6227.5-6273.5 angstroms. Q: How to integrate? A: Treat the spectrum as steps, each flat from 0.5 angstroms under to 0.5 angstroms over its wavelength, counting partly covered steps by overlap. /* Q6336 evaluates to 1.98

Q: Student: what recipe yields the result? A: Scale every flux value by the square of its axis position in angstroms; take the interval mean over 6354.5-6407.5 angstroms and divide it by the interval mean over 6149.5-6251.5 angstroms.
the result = 1.68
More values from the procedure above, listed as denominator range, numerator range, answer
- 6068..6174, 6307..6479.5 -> 1.32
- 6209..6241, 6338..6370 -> 1.90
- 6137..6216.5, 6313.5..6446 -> 1.55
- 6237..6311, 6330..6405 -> 1.46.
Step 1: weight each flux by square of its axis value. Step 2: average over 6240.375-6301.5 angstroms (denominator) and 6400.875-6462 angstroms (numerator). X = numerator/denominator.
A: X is 1.78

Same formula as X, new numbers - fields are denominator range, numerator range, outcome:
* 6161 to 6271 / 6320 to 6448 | 1.80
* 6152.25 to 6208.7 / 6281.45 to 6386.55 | 1.46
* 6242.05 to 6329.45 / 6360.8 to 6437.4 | 1.43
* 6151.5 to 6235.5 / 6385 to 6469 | 1.94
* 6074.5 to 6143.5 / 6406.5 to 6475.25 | 1.41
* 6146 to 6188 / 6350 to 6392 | 1.42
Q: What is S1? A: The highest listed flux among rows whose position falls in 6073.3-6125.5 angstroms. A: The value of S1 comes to 50.7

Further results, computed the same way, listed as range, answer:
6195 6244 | 34.2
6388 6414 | 60.6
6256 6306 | 44.6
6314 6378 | 55.2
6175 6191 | 36.8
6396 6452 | 63.4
